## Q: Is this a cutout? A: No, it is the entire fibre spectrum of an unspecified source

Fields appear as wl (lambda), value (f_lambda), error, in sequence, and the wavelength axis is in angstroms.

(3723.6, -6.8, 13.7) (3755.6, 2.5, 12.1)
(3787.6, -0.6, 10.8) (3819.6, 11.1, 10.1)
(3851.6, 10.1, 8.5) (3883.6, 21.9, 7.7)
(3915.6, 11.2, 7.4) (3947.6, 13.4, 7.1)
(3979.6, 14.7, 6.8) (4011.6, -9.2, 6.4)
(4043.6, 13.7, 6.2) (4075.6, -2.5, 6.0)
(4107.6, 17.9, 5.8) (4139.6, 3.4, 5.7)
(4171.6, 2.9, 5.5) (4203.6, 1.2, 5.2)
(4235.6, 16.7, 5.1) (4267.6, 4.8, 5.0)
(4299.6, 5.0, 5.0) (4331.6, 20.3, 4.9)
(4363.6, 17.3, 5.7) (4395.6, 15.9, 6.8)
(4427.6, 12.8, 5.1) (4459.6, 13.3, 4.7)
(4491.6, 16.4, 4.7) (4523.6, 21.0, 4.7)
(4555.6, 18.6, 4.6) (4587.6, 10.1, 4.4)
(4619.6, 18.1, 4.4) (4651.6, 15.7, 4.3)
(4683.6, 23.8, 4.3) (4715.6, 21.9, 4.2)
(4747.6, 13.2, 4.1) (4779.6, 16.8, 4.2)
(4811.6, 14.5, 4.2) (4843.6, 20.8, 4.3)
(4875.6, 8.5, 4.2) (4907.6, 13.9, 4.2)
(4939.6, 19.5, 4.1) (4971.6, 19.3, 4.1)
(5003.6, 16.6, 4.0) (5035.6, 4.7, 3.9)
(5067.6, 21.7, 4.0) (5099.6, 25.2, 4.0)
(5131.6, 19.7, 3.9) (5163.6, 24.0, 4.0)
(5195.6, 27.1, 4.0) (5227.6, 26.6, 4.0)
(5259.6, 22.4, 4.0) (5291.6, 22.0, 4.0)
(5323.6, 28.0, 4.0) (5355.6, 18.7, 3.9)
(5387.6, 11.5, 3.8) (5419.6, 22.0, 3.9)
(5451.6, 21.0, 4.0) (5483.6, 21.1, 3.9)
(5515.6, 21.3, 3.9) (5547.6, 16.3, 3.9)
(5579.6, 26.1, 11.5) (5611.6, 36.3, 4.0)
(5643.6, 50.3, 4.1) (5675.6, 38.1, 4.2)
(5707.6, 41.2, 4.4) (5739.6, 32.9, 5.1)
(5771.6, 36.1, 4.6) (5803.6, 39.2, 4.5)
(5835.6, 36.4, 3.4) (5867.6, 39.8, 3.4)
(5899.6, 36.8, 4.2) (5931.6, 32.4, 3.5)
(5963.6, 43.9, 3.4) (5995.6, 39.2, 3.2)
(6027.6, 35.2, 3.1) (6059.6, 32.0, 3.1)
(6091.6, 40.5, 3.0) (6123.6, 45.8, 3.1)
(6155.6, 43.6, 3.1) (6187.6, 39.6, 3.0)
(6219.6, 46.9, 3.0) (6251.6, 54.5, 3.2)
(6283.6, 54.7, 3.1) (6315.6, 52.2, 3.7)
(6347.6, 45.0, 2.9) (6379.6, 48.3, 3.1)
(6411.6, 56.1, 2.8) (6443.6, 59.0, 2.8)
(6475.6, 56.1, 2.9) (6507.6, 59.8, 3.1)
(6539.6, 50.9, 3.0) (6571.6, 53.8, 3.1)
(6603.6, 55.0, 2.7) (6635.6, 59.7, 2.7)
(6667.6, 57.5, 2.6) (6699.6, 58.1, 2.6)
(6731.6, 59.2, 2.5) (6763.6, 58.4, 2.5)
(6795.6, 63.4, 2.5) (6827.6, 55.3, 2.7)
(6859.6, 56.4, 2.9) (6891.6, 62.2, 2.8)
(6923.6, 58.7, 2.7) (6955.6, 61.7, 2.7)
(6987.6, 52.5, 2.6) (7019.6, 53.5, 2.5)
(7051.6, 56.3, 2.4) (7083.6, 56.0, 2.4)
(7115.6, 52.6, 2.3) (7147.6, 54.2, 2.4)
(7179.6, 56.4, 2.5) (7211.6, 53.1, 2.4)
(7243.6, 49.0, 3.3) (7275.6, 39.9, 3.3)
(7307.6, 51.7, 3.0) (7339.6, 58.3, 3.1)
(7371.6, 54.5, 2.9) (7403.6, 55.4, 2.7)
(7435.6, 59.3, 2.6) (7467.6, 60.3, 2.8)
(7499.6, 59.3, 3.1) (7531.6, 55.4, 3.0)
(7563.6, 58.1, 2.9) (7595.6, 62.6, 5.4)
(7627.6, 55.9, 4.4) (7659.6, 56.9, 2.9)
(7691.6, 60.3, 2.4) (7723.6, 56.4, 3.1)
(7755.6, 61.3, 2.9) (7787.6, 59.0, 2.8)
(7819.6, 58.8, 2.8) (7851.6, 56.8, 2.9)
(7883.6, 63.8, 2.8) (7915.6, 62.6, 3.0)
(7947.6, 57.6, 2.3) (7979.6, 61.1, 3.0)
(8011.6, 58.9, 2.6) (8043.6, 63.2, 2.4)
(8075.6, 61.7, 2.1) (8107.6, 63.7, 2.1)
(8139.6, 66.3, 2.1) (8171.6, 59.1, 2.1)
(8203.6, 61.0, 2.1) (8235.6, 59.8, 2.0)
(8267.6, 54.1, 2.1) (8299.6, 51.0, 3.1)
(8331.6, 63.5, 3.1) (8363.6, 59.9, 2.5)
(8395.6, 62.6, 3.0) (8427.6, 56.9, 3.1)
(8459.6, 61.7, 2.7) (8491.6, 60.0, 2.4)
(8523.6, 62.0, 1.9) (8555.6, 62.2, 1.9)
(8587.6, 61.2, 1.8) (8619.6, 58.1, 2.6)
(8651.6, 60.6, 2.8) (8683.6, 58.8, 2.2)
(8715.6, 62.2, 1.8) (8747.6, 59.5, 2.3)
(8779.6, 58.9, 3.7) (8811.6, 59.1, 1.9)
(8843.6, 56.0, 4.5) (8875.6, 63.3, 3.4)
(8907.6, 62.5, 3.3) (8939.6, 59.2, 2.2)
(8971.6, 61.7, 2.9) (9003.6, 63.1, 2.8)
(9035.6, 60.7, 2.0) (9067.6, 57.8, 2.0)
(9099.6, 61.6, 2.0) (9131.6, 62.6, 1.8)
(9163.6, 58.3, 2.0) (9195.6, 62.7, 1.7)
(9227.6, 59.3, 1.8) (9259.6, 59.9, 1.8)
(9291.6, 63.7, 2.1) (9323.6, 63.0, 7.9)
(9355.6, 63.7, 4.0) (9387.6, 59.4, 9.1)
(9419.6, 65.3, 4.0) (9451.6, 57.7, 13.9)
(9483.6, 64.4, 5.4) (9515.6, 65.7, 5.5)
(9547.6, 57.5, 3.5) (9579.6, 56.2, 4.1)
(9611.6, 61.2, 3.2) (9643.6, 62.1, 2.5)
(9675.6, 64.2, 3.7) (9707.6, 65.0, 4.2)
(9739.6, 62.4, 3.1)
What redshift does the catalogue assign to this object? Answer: 0.405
